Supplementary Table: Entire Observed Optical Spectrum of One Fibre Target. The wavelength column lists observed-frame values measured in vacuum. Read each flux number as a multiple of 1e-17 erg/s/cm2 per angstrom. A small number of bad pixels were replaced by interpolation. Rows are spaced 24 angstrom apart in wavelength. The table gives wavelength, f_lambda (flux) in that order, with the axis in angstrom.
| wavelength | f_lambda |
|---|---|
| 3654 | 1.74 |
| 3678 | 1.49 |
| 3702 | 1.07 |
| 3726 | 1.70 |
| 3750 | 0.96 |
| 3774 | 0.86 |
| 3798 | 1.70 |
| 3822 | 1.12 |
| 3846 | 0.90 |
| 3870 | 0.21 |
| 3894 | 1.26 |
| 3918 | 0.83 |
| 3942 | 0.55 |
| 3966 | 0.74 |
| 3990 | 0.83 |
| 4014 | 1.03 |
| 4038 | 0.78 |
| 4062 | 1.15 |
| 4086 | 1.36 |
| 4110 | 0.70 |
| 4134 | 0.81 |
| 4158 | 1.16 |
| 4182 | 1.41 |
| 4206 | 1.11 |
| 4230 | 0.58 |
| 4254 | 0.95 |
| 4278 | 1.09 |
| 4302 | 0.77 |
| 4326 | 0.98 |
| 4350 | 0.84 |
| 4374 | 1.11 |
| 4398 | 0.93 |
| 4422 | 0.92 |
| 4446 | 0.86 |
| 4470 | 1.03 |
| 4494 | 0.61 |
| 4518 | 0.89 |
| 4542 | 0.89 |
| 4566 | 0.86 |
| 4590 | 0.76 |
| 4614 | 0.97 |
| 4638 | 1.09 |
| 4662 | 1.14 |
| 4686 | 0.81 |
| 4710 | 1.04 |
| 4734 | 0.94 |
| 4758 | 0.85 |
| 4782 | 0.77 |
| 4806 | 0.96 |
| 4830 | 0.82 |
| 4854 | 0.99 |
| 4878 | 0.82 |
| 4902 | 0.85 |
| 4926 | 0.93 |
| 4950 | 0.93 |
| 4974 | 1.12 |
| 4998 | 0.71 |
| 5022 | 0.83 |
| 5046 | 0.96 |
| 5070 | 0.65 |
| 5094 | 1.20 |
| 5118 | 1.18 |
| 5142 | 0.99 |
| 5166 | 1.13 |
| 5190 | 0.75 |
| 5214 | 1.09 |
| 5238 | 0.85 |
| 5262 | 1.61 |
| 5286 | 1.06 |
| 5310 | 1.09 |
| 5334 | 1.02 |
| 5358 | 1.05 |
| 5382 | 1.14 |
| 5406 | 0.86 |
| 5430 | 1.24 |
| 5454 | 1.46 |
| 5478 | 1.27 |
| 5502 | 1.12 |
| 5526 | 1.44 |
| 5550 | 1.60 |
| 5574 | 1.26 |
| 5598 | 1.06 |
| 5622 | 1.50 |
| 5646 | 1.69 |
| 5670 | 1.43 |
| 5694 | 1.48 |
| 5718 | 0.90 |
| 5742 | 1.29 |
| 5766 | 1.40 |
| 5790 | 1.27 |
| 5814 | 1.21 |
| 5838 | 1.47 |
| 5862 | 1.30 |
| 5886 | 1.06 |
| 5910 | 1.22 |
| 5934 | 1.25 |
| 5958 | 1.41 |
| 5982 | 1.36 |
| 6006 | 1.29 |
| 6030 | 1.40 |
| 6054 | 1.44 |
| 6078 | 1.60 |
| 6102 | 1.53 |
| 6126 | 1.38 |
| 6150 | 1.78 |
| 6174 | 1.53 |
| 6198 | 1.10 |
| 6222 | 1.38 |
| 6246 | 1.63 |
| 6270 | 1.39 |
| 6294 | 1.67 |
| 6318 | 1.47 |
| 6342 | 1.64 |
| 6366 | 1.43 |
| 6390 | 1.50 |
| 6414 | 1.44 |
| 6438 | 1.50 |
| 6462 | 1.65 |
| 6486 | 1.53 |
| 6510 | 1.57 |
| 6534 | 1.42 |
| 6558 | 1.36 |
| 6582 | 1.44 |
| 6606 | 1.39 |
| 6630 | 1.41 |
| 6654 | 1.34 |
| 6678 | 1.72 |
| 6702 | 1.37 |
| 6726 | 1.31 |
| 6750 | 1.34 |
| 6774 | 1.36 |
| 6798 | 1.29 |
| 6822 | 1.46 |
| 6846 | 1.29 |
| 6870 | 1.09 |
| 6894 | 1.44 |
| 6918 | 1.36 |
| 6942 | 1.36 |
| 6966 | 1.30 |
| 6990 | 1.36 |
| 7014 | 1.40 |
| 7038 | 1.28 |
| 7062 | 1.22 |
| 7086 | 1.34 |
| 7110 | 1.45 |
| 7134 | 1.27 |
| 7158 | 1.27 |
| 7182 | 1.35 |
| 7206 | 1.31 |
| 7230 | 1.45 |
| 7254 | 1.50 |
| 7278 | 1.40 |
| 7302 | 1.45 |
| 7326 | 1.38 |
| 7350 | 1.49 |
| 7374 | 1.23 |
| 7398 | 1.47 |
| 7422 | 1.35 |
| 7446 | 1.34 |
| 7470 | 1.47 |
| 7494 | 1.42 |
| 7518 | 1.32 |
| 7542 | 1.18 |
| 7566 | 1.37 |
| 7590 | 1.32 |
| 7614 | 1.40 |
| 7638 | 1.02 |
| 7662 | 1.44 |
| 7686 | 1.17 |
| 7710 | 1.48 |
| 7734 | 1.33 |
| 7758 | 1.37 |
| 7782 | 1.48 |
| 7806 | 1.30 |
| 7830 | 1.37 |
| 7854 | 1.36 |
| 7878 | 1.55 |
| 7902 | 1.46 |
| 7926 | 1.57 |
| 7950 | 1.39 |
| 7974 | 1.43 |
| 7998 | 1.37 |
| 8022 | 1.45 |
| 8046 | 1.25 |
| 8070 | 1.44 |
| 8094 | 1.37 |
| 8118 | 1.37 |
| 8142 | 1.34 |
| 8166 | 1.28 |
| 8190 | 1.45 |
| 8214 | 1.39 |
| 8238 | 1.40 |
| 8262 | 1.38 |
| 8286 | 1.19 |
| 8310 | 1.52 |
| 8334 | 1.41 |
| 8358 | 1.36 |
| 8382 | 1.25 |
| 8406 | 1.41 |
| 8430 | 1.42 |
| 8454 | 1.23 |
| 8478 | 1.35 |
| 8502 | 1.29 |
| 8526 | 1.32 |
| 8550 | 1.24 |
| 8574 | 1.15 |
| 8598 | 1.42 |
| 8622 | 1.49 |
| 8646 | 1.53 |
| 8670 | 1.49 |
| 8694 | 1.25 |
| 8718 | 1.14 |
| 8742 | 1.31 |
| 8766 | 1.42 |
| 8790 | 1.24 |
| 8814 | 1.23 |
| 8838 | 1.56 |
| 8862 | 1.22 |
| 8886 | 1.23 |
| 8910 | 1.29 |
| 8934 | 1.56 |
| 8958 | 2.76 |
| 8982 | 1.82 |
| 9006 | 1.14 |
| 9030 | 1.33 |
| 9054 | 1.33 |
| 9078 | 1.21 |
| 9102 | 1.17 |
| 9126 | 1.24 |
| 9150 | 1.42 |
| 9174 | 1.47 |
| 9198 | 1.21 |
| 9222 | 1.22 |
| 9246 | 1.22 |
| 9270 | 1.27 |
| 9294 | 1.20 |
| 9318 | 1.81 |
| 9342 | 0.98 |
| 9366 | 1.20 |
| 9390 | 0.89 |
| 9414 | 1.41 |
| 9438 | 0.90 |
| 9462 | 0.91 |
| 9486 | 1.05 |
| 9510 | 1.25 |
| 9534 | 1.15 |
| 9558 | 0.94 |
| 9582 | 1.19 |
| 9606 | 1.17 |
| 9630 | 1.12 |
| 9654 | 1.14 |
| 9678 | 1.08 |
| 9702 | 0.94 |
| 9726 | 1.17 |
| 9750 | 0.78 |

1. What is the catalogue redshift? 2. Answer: 0.364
